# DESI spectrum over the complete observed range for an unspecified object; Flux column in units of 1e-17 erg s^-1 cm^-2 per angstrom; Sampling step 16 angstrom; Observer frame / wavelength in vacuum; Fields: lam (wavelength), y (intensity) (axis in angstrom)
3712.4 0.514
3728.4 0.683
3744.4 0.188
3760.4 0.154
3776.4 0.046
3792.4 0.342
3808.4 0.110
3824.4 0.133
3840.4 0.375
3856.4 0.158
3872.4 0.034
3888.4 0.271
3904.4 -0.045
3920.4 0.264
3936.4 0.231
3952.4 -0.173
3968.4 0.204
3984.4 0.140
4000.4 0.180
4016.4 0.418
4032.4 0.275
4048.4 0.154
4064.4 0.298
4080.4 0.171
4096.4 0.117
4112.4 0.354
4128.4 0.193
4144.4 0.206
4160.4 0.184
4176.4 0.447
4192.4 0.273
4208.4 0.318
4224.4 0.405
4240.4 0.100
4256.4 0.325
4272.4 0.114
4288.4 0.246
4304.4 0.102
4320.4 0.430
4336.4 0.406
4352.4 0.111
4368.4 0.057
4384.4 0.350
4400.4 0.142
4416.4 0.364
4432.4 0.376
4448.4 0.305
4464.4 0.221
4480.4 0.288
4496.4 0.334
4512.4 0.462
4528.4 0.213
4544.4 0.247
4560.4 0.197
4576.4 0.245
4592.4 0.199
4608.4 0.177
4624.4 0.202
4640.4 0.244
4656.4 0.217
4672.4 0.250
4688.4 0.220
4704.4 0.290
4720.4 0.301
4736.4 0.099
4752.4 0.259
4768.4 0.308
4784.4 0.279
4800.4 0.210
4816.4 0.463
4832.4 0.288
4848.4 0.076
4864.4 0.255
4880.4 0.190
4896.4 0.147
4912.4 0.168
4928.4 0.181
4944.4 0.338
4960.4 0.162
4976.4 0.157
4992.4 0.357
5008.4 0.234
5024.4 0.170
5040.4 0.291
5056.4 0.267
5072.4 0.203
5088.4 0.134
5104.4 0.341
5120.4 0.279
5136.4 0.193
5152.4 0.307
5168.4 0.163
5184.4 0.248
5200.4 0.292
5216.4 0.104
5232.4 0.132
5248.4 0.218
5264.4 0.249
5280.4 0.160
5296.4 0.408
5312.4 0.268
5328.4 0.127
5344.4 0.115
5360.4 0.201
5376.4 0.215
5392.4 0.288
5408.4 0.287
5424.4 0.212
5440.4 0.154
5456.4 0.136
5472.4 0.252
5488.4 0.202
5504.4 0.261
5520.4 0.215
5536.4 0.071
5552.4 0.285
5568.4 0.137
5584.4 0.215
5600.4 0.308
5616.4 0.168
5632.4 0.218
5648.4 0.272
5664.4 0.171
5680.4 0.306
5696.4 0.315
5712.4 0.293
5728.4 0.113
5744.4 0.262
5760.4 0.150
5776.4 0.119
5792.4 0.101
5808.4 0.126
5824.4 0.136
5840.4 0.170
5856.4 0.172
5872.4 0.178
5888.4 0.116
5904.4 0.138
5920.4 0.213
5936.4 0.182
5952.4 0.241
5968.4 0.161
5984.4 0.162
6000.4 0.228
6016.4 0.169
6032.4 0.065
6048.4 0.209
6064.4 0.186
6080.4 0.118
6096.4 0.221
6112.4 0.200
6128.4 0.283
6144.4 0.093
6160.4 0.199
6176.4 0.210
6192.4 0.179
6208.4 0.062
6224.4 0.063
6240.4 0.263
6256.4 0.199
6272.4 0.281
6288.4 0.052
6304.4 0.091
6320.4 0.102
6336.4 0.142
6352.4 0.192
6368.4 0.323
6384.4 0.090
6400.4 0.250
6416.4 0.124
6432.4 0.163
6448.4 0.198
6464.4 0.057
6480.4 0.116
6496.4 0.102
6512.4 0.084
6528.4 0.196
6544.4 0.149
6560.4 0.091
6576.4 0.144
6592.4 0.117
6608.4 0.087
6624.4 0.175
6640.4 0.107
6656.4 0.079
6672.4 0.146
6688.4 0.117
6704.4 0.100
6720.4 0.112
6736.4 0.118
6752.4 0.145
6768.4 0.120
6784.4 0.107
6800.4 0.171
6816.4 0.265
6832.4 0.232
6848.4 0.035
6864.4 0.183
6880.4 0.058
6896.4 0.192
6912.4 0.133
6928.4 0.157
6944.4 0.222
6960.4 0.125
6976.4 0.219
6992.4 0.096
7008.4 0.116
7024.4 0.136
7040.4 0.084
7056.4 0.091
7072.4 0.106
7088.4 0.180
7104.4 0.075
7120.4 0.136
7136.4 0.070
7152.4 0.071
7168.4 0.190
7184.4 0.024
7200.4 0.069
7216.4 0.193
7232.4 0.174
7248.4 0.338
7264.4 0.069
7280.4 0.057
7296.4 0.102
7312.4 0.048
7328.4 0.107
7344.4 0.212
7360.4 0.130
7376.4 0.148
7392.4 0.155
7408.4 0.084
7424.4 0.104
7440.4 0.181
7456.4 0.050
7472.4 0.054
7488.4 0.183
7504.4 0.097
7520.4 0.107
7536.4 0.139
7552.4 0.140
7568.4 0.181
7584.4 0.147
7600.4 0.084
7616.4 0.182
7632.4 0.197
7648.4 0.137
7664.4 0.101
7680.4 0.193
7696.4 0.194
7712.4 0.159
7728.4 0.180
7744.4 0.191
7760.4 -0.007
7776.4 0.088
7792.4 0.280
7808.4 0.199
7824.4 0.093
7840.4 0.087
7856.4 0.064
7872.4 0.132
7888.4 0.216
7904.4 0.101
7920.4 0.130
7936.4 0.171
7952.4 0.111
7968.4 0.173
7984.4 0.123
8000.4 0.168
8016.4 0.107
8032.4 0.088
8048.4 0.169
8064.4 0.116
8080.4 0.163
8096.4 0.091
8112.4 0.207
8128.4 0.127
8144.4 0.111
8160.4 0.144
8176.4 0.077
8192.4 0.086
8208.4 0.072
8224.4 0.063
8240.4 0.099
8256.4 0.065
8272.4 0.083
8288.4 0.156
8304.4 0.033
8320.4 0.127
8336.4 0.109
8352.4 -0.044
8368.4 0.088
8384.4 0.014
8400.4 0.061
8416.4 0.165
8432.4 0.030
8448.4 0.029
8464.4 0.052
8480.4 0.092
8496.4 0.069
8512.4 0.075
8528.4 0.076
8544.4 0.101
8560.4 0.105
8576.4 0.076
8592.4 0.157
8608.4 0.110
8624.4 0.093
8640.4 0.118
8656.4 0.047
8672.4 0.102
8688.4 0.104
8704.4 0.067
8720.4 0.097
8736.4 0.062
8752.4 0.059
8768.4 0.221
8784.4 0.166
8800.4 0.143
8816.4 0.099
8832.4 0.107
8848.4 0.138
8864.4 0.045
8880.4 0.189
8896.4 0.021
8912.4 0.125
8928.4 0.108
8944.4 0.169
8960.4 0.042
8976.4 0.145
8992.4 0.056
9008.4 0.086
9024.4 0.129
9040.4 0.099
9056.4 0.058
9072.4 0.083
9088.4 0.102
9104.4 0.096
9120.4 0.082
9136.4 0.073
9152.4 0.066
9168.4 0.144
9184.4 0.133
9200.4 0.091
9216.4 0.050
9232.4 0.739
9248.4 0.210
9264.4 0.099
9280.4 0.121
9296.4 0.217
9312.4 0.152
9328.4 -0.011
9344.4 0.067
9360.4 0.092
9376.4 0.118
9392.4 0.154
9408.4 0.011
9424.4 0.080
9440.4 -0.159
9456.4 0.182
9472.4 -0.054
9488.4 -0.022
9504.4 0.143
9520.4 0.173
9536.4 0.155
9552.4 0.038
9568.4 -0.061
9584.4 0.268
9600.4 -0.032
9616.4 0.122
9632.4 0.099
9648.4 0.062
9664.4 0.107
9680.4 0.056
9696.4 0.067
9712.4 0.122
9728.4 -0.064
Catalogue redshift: 1.477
